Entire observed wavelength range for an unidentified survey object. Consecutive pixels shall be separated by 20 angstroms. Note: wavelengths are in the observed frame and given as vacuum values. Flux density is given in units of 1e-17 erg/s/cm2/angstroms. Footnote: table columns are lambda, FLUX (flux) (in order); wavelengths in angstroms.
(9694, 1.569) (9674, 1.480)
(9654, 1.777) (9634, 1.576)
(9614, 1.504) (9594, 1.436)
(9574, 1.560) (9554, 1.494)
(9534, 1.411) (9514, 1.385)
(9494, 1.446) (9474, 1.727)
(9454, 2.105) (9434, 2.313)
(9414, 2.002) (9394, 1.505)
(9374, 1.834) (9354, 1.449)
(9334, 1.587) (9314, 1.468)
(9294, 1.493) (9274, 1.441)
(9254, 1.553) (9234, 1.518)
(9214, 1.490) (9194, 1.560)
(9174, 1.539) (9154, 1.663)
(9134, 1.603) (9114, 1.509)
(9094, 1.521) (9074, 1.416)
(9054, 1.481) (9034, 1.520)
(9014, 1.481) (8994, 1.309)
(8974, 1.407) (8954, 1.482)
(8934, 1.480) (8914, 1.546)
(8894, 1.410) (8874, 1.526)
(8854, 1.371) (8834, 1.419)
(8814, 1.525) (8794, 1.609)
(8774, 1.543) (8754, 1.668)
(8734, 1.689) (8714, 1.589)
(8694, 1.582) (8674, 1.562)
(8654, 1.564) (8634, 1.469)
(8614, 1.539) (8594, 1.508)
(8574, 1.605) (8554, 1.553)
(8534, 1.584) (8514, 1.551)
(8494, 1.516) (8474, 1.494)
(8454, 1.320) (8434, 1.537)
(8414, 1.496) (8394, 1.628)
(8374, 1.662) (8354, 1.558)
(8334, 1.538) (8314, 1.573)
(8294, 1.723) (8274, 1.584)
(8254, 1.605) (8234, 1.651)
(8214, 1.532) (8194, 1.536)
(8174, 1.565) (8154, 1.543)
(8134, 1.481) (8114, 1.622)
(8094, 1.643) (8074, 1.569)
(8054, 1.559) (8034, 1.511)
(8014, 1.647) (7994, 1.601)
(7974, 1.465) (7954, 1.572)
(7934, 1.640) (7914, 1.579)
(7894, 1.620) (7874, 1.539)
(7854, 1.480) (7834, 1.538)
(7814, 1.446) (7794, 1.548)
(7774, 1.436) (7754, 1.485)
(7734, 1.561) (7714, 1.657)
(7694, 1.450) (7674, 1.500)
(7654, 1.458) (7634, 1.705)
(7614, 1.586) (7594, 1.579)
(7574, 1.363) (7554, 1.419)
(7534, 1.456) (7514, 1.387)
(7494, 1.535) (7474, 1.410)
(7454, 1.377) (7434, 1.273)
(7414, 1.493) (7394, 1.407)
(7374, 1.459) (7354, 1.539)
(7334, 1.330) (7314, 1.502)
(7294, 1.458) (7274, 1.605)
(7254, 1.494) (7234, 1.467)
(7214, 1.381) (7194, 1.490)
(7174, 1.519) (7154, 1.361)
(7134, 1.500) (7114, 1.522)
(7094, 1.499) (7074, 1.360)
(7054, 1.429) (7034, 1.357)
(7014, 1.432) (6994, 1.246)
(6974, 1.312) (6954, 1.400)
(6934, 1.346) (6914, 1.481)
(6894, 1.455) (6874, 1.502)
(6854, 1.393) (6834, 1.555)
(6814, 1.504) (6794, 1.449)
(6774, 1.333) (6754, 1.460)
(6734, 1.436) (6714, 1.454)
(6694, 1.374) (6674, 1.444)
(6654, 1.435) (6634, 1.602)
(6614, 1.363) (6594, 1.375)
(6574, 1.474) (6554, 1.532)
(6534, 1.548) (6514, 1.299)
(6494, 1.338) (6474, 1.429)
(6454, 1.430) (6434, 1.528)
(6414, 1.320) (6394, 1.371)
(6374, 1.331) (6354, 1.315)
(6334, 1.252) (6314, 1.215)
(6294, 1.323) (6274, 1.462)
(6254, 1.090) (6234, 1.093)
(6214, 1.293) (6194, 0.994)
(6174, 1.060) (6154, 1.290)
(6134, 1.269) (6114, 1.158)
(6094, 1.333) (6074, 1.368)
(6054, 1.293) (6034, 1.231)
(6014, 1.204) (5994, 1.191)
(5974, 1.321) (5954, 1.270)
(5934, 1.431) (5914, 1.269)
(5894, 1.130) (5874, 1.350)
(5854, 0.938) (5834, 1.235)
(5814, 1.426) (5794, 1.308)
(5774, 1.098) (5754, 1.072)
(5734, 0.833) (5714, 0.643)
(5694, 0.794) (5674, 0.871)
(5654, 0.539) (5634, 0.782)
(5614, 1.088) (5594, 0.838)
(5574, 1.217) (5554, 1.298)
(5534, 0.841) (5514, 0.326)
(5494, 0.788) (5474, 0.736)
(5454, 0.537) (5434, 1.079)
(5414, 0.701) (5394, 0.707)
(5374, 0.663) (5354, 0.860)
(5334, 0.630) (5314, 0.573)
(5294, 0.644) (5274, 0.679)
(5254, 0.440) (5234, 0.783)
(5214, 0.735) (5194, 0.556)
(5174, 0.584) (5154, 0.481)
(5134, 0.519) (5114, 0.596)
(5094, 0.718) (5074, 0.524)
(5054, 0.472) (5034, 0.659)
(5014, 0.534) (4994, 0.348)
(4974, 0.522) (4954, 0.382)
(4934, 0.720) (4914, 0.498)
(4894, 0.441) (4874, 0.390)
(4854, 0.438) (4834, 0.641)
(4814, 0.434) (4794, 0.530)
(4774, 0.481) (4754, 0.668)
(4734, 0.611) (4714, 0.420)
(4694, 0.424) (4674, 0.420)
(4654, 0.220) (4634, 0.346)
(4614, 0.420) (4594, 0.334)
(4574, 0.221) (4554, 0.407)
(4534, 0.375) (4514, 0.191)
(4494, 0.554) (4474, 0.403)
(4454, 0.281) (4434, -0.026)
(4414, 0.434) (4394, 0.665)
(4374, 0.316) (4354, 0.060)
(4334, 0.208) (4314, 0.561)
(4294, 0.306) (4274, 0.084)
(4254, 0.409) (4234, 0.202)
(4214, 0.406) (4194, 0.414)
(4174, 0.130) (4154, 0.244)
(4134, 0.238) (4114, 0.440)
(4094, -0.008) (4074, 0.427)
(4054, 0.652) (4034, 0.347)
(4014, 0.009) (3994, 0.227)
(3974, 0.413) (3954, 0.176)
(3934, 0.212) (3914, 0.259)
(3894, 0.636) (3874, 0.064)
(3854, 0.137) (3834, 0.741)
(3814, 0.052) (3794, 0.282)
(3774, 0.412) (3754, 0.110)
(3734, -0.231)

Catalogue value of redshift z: 0.436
